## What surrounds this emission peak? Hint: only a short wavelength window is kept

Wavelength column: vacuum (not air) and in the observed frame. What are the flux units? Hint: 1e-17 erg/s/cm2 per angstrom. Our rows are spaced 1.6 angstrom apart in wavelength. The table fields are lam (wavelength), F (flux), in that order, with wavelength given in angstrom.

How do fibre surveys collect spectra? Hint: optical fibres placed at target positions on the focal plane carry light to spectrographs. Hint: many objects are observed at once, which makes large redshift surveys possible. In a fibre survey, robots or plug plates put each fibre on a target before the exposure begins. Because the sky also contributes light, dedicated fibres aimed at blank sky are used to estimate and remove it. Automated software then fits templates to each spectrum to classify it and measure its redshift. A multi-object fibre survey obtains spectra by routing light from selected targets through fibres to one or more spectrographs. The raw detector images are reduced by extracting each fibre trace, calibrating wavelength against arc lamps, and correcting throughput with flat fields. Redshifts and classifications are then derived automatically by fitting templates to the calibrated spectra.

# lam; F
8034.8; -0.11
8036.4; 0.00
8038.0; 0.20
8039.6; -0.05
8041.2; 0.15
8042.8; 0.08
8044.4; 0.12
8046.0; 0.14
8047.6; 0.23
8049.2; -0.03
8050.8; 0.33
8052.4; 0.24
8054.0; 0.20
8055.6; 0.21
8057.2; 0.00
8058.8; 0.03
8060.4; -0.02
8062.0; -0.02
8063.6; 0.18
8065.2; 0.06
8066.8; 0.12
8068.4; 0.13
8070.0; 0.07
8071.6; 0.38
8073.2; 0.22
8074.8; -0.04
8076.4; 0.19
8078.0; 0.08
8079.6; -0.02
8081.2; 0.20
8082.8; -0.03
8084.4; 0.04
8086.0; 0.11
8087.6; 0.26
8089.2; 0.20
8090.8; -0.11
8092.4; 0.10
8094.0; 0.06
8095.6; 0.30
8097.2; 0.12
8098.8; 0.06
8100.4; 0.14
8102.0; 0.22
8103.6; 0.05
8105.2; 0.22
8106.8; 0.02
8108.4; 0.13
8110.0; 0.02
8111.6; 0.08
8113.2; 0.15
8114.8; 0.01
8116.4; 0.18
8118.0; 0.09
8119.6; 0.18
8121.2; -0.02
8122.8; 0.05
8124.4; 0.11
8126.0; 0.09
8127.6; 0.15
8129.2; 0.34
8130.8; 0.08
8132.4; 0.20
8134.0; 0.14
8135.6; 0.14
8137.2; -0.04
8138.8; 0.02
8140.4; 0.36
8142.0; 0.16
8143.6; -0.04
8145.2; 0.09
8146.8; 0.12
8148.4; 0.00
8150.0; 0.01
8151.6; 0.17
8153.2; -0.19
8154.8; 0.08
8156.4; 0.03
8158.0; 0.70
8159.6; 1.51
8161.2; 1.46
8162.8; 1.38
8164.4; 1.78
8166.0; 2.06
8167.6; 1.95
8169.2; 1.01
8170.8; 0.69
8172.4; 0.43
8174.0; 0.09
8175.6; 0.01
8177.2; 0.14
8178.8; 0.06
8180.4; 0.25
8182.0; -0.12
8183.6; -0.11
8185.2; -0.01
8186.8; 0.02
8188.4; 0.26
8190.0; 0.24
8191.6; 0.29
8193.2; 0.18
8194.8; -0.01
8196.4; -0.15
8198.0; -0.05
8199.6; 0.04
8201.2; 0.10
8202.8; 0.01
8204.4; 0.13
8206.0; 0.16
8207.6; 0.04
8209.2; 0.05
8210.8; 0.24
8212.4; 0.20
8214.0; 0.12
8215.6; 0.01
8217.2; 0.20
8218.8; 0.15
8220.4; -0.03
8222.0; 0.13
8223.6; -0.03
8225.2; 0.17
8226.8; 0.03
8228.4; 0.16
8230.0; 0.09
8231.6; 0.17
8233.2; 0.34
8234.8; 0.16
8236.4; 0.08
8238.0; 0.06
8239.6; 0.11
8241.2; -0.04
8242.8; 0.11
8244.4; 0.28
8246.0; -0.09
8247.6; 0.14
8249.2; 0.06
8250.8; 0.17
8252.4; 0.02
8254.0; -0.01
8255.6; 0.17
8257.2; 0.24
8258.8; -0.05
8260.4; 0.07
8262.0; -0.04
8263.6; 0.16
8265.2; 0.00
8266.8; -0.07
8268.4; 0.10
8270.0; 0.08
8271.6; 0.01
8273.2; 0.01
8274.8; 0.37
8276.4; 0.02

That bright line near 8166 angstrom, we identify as [O II] 3727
